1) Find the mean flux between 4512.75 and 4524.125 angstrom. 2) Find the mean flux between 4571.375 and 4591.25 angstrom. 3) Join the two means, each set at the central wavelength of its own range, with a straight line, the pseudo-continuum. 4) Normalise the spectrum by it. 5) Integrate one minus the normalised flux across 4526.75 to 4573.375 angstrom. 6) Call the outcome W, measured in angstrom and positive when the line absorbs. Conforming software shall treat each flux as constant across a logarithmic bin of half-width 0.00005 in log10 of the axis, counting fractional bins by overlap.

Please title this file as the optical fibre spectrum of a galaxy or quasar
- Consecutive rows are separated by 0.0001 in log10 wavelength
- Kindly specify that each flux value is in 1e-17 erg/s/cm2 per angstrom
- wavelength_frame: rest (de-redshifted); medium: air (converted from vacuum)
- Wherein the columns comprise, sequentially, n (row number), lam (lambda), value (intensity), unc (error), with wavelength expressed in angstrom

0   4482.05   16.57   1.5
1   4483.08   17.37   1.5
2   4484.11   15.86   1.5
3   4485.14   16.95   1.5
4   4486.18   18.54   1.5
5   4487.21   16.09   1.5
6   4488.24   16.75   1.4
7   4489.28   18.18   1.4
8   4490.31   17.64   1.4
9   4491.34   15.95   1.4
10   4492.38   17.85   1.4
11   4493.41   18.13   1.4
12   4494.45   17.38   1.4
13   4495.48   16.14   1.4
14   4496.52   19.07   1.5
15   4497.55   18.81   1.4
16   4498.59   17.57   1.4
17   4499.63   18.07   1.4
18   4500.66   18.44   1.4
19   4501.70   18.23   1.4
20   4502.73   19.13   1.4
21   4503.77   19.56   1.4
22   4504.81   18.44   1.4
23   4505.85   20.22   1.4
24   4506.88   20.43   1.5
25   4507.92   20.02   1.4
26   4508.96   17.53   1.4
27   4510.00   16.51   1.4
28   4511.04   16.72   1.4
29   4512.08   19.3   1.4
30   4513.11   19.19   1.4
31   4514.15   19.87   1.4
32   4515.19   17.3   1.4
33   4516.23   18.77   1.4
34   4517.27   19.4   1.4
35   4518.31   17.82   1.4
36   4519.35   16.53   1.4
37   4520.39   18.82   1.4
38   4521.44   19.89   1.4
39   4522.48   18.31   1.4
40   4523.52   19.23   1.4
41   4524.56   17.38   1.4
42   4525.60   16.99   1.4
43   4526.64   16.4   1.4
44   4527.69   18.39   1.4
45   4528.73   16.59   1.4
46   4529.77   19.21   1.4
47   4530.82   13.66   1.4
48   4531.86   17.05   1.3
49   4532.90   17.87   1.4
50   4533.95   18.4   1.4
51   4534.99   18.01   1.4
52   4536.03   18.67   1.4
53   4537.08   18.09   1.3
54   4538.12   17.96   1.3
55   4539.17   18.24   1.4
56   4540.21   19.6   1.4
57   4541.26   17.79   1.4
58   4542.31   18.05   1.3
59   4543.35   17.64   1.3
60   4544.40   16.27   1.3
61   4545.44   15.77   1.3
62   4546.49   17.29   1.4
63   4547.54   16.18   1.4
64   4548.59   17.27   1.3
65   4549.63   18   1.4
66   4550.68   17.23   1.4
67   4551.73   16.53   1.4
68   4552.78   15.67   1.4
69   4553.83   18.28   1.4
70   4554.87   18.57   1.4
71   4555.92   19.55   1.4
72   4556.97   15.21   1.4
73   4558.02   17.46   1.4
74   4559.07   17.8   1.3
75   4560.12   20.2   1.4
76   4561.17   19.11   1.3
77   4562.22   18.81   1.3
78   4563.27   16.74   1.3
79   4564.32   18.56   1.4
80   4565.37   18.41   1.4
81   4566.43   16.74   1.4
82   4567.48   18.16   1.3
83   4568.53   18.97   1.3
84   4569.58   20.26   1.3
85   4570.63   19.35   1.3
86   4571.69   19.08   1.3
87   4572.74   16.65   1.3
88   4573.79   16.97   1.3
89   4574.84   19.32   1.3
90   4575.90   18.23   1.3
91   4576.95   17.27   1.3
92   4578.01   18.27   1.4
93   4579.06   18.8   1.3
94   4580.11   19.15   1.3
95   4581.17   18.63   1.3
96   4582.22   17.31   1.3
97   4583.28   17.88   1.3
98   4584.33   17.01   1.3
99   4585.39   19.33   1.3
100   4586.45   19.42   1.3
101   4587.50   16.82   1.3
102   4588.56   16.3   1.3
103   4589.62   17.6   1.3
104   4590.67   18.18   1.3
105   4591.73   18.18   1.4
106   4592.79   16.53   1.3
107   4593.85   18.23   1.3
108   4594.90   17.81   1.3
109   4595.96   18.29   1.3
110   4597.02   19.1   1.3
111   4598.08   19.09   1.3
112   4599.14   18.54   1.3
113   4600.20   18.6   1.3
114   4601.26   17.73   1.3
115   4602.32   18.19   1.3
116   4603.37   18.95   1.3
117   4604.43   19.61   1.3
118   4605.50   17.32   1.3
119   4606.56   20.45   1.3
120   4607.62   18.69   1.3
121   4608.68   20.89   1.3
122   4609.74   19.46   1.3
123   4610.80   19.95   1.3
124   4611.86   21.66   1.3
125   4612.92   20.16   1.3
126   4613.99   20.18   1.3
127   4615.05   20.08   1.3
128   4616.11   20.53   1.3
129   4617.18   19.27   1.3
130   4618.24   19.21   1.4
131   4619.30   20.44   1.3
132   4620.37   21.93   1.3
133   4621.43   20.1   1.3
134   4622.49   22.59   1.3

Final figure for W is 1.32 angstrom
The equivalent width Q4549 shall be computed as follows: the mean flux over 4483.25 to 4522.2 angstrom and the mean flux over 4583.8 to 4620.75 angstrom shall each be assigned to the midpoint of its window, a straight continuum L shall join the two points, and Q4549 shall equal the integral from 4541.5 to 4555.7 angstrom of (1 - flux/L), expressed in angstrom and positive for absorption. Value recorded 1.01 angstrom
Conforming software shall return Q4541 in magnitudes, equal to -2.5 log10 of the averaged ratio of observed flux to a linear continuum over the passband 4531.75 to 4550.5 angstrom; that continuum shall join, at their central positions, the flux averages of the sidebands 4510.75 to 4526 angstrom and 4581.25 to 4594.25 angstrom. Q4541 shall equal 0.03 mag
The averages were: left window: 18.4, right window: 17.8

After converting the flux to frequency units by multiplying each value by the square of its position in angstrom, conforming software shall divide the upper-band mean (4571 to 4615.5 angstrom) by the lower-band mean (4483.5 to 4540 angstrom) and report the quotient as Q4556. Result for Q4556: 1.07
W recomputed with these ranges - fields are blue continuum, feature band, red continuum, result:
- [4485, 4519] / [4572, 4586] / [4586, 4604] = 0.02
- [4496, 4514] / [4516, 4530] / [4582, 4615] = 0.45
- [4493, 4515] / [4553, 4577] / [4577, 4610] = 0.23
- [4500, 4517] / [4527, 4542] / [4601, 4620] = 0.92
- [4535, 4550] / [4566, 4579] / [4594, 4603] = -0.17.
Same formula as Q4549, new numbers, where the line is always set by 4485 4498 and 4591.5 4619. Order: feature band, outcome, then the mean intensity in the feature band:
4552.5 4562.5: 0.2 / 18.1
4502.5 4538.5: -0.6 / 18.2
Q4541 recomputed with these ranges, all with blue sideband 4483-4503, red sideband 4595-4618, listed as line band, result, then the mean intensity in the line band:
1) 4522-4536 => 0.04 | 17.5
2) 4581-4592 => 0.07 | 17.8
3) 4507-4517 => -0.03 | 18.5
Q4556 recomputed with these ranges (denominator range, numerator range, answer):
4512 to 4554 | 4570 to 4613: 1.07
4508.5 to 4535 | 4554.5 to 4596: 1.04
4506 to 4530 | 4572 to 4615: 1.05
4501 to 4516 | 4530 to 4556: 0.95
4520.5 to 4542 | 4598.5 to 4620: 1.13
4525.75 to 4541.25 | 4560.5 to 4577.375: 1.05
